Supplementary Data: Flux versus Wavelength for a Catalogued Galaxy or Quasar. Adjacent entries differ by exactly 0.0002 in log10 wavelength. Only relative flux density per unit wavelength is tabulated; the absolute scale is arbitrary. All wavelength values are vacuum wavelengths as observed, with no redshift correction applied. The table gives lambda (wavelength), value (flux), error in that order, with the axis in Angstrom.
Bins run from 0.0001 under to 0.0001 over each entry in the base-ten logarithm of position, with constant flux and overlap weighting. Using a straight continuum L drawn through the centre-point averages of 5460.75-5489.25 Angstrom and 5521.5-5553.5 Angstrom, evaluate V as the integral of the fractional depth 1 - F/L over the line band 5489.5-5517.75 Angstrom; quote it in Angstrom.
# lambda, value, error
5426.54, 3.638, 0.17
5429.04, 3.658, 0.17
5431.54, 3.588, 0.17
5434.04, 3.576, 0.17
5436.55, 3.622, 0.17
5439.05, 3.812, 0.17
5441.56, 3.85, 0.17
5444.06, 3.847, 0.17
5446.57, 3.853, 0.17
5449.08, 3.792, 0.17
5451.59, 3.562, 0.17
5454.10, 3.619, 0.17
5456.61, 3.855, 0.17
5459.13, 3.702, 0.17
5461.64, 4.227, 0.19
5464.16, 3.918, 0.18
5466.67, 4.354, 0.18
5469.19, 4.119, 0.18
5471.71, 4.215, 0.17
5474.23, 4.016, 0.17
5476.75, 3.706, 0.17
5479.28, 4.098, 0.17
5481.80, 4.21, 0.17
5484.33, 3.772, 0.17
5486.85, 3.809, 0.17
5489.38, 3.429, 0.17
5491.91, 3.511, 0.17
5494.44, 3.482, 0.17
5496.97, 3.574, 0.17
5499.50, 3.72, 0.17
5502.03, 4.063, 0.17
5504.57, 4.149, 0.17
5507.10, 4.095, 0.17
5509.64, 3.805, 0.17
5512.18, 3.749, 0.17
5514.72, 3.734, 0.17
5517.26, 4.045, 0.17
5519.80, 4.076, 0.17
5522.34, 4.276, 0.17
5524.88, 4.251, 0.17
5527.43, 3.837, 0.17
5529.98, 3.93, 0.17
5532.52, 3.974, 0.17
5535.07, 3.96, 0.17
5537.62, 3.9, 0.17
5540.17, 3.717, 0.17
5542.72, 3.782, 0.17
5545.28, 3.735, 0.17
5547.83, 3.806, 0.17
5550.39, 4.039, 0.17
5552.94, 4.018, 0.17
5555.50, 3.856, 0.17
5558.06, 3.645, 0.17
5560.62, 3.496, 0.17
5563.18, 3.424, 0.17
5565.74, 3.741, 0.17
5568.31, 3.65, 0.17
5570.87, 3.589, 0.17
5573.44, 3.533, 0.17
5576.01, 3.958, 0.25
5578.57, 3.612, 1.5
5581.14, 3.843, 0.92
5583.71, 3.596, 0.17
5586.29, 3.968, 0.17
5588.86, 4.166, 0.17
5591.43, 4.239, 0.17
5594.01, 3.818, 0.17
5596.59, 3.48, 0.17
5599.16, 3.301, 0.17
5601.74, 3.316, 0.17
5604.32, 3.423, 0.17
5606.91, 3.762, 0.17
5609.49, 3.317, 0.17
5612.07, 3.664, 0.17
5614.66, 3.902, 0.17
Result 1.3 Angstrom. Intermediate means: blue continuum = 4.01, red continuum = 3.93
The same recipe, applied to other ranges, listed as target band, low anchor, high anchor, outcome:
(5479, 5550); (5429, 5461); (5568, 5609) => -3.1 Angstrom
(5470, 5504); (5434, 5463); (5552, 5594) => -0.4 Angstrom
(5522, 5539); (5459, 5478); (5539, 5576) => -0.8 Angstrom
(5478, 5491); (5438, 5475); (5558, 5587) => 0.0 Angstrom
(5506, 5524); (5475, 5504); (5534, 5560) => -0.8 Angstrom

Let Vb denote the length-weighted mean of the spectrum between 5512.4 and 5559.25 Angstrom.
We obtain 3.92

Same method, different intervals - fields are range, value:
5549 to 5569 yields 3.74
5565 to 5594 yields 3.81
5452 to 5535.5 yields 3.91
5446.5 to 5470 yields 3.9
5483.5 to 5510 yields 3.76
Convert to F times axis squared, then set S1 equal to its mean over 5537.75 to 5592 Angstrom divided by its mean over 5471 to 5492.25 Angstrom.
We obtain 1.01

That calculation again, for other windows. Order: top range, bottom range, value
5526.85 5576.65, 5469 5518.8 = 1.00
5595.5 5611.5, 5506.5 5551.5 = 0.90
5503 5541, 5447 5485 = 1.03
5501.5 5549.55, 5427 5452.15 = 1.09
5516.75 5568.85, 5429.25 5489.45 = 1.03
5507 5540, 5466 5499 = 1.04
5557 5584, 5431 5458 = 1.02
